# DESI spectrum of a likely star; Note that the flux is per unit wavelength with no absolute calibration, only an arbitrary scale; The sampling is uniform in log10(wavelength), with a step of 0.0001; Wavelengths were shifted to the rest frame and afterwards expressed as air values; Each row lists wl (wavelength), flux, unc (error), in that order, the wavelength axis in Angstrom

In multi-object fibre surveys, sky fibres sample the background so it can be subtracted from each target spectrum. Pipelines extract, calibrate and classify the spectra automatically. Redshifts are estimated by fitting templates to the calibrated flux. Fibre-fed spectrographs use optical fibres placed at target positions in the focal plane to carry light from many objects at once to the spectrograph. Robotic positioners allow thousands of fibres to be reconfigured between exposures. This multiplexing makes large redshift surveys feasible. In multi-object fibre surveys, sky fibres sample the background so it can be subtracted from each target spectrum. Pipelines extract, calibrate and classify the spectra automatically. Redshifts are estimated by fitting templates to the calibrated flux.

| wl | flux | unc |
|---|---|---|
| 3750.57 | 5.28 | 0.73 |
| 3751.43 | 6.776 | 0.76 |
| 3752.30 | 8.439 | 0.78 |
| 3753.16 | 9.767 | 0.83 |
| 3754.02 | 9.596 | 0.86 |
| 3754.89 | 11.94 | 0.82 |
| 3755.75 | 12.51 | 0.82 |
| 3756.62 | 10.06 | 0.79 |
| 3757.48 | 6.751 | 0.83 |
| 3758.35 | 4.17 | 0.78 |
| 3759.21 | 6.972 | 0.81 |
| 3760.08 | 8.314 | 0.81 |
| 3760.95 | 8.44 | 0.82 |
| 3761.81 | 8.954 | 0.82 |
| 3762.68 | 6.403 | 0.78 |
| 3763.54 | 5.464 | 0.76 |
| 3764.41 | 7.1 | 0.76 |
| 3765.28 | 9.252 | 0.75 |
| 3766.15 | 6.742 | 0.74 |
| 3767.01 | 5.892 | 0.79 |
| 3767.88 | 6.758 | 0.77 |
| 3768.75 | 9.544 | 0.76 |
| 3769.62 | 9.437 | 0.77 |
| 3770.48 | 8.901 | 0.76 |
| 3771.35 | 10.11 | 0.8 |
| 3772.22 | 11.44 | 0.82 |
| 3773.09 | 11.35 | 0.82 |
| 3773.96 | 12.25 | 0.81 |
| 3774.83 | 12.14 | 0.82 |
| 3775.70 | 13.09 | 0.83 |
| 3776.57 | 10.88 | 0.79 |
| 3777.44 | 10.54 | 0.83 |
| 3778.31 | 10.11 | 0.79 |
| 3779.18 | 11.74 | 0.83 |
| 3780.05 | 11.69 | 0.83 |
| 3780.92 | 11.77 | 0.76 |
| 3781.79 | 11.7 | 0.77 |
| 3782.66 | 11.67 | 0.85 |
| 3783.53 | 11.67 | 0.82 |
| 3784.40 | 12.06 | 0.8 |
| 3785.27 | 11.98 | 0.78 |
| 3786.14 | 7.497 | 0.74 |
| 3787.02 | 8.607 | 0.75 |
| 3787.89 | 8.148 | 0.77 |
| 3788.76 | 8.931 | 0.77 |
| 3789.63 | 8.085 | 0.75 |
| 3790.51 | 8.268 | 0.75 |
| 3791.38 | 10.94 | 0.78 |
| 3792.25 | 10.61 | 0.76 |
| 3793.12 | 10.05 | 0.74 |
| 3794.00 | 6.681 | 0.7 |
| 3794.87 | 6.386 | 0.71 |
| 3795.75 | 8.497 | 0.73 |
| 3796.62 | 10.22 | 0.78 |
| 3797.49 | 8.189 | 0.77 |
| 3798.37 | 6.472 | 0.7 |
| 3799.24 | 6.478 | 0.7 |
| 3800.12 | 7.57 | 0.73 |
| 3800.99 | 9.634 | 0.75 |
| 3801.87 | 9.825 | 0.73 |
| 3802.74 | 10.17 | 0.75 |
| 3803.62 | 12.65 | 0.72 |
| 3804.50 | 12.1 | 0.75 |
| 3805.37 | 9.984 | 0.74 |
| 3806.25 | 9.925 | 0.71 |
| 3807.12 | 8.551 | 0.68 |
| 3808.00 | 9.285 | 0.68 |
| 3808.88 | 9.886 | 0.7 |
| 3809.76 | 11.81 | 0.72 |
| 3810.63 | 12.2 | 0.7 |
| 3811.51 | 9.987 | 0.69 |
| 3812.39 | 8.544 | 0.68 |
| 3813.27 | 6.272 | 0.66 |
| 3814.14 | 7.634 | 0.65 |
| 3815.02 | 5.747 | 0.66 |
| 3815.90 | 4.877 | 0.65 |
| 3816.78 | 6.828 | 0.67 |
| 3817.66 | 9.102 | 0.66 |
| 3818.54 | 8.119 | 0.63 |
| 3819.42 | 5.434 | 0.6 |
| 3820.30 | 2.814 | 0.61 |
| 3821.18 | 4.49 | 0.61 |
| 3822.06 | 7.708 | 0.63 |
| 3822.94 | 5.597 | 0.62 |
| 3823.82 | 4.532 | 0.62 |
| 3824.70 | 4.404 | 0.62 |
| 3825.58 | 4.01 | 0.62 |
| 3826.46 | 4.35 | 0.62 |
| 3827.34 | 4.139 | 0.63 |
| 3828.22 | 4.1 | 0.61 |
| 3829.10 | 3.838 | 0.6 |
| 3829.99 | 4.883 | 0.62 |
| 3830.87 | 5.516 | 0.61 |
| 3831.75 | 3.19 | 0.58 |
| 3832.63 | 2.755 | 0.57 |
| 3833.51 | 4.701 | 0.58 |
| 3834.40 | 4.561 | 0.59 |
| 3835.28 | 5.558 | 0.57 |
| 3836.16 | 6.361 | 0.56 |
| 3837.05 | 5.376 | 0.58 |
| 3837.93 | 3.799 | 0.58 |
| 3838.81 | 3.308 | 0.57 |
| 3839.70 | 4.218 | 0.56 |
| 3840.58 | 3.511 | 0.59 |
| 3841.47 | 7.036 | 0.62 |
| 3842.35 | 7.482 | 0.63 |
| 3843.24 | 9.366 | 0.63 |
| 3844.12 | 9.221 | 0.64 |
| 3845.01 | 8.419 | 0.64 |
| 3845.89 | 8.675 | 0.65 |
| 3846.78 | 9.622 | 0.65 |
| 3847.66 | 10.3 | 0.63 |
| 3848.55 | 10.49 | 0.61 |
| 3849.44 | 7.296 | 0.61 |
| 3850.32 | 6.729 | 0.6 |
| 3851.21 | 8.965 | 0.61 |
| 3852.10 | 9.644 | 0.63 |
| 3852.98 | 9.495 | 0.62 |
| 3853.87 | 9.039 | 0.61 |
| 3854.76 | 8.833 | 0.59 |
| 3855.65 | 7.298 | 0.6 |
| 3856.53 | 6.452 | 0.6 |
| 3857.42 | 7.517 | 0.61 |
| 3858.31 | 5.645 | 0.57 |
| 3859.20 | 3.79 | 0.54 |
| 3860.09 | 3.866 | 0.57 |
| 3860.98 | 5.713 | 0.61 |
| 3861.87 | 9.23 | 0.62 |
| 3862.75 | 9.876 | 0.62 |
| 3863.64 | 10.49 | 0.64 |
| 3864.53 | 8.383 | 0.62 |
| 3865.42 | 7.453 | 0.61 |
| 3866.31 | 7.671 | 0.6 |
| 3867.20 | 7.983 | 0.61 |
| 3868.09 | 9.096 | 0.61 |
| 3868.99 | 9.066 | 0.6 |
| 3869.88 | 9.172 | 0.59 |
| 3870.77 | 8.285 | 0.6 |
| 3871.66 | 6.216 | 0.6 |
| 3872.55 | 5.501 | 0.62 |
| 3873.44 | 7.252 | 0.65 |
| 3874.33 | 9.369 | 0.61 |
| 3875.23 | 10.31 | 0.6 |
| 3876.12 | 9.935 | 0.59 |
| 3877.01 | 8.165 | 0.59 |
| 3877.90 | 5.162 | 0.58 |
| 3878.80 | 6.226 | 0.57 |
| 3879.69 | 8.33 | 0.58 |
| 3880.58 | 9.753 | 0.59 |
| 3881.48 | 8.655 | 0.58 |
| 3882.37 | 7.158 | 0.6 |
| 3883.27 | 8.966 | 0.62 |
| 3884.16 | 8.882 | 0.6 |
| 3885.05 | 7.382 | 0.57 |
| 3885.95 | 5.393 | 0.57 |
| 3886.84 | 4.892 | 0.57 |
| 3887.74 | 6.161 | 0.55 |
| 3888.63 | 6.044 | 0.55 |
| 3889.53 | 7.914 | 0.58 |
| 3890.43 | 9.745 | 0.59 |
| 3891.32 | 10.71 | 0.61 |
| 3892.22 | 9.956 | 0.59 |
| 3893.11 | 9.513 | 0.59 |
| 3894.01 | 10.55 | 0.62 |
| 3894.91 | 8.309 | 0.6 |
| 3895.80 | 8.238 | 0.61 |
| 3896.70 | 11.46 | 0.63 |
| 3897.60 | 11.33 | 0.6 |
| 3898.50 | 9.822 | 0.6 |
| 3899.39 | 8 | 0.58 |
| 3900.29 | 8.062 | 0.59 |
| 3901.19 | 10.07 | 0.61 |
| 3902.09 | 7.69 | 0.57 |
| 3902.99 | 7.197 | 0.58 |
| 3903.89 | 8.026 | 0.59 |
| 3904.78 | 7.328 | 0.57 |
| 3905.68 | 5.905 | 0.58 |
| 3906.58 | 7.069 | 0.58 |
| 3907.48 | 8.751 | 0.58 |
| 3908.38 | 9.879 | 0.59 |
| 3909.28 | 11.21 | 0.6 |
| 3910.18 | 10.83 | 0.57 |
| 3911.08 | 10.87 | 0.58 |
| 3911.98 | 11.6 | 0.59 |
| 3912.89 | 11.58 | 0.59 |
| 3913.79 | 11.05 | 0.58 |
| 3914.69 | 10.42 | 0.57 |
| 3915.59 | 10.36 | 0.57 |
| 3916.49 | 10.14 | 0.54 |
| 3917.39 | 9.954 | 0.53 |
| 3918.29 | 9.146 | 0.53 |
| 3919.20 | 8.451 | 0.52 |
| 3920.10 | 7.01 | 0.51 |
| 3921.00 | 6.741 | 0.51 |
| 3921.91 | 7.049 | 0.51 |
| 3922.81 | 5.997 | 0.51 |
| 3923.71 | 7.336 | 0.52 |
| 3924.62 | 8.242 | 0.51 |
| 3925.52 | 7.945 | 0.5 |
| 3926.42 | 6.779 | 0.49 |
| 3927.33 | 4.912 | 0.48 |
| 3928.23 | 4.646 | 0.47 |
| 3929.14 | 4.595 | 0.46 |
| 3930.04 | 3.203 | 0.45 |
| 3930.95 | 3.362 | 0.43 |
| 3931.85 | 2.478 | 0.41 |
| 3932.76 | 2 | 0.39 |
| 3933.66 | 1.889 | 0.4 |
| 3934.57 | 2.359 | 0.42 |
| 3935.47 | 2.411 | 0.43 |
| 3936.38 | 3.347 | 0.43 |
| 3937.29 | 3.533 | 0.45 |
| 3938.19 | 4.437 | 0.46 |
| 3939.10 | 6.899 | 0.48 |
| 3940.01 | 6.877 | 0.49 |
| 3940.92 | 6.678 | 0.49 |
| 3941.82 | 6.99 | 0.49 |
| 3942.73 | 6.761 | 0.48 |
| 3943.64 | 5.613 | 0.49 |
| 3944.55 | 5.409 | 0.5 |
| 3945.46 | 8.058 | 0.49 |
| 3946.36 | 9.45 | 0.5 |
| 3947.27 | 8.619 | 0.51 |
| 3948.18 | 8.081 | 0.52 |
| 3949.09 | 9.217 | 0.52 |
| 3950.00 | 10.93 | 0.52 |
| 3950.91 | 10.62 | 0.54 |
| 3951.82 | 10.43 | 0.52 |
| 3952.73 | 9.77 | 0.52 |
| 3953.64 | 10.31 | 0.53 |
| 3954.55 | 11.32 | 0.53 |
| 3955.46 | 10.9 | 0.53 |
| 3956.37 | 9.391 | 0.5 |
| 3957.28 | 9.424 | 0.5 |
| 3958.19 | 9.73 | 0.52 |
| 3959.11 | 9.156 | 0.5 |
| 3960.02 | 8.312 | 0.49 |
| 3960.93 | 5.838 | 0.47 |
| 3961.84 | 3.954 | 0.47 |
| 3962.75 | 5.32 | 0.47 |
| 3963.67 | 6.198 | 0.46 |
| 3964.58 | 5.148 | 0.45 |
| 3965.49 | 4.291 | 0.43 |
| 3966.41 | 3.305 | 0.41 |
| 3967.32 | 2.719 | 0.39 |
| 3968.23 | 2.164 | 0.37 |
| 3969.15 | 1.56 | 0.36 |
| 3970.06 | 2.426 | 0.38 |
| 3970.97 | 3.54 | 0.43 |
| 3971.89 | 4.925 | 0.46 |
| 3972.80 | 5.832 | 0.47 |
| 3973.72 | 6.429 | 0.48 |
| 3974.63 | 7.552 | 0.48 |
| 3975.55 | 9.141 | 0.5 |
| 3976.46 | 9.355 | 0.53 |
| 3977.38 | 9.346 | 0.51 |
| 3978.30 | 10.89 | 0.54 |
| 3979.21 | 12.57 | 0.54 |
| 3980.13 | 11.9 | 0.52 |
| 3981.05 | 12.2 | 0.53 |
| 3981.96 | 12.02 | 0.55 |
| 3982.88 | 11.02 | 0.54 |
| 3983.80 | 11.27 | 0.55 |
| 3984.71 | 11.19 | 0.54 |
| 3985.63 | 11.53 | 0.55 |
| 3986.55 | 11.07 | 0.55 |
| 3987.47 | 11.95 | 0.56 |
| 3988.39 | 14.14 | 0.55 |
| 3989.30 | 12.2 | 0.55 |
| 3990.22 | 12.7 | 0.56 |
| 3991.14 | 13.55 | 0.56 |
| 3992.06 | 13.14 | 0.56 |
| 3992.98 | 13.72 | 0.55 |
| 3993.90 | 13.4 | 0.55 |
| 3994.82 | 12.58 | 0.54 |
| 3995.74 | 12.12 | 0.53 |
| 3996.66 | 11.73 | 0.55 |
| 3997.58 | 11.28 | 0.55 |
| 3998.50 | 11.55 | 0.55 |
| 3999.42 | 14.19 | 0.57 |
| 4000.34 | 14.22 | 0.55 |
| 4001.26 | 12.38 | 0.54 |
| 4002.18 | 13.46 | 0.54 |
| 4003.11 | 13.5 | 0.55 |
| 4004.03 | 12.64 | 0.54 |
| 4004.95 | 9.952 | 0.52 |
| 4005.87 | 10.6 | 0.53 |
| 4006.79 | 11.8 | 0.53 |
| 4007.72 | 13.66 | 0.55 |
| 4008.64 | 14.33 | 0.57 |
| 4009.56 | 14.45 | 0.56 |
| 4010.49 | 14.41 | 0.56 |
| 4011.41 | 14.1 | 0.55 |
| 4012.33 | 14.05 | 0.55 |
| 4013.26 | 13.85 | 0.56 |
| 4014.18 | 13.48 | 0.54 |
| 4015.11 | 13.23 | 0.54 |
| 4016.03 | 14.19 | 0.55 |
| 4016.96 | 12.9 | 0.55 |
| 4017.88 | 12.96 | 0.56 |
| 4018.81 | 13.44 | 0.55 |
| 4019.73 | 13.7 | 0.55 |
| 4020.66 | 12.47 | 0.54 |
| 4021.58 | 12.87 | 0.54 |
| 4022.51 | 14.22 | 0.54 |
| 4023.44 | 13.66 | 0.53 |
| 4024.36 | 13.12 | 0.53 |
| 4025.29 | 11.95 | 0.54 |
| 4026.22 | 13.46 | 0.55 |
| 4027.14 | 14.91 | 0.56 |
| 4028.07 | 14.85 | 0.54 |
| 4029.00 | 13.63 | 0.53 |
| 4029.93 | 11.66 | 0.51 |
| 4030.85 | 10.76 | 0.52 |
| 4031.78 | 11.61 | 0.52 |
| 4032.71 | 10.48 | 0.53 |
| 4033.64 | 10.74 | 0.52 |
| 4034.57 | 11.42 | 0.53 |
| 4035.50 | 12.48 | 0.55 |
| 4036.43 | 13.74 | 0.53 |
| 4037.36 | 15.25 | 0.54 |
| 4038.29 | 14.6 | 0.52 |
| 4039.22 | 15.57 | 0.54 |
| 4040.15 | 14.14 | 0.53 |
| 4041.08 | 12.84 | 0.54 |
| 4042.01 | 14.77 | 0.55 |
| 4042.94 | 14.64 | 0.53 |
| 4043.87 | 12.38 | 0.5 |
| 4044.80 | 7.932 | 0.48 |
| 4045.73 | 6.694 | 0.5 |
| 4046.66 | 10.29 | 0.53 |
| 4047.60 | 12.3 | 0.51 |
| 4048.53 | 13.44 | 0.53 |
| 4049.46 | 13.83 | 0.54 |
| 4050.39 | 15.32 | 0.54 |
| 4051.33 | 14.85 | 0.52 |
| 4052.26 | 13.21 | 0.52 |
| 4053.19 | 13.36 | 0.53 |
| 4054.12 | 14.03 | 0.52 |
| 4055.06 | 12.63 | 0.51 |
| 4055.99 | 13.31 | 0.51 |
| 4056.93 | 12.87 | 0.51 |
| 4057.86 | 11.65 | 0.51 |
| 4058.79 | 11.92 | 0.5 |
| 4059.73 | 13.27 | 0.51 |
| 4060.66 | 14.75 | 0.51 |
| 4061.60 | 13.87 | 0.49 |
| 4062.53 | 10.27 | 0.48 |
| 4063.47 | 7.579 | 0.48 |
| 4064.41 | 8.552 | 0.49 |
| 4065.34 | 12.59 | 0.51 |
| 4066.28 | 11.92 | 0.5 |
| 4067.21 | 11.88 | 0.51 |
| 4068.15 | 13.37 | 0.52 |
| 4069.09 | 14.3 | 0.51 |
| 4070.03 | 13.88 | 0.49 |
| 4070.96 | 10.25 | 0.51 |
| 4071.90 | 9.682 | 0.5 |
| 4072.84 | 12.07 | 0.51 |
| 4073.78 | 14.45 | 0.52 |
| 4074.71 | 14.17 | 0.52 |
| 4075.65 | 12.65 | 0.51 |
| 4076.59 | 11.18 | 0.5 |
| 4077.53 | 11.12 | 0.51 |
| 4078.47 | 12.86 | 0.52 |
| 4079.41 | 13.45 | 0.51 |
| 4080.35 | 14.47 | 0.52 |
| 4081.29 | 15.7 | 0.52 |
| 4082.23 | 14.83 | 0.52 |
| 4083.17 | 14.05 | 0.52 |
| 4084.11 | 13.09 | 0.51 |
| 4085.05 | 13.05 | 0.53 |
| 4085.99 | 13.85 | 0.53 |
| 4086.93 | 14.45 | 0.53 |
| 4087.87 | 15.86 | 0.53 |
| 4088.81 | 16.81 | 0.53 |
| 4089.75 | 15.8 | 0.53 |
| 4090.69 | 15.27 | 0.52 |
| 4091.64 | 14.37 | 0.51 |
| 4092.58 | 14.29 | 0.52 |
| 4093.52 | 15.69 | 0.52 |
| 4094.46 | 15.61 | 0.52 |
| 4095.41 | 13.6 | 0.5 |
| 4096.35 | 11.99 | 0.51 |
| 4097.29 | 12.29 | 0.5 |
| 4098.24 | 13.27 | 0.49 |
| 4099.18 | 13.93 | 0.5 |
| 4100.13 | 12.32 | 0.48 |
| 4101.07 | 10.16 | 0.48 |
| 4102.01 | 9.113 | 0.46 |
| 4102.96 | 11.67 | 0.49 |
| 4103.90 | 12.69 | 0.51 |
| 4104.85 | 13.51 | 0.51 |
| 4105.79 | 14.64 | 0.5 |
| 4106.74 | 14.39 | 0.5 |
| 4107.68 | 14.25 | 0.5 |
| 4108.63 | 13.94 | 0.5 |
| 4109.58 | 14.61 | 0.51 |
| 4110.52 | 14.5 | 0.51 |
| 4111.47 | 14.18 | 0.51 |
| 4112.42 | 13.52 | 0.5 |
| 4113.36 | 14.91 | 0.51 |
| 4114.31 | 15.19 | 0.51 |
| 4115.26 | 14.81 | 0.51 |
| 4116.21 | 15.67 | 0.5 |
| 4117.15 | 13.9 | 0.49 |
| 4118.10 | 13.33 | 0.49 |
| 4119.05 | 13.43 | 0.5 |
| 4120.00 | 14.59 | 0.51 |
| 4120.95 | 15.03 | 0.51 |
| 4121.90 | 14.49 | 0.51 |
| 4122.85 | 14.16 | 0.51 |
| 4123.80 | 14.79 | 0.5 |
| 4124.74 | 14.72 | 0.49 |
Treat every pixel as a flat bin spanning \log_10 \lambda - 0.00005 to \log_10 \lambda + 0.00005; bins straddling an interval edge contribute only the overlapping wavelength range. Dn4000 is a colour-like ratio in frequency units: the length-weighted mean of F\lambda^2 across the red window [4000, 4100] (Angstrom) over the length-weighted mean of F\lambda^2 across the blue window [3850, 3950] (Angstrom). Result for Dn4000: 1.84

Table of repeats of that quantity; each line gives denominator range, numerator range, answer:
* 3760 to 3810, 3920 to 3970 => 0.72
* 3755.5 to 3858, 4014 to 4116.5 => 1.86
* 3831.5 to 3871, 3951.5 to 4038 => 1.63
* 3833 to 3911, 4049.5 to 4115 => 1.87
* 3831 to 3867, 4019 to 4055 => 2.02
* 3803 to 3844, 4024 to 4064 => 2.17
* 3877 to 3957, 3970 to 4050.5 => 1.63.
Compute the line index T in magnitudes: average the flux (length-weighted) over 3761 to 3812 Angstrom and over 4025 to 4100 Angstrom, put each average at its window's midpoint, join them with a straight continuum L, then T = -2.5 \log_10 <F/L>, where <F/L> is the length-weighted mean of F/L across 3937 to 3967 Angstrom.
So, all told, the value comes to 0.465 mag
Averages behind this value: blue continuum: 9.62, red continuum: 13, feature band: 7.61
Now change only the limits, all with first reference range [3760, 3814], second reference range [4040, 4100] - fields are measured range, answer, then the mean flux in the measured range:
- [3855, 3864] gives 0.43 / 7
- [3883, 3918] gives 0.21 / 9.01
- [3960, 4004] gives 0.25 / 9.53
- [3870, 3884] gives 0.31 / 8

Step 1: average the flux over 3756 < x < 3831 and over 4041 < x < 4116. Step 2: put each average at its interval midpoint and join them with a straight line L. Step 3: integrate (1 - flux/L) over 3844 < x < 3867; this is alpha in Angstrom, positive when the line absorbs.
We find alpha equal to 3.4 Angstrom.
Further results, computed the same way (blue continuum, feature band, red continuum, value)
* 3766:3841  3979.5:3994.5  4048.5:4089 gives -1.07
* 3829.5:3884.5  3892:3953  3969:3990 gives 5.41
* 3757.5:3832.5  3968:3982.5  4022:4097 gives 4.84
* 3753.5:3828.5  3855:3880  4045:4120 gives 5.68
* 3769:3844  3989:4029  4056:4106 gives -4.83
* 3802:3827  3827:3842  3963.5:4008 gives 6.51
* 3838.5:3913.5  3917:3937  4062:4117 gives 8.46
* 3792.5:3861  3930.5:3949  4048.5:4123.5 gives 8.56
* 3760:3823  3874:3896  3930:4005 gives 1.40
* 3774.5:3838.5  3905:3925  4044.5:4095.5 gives 2.04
